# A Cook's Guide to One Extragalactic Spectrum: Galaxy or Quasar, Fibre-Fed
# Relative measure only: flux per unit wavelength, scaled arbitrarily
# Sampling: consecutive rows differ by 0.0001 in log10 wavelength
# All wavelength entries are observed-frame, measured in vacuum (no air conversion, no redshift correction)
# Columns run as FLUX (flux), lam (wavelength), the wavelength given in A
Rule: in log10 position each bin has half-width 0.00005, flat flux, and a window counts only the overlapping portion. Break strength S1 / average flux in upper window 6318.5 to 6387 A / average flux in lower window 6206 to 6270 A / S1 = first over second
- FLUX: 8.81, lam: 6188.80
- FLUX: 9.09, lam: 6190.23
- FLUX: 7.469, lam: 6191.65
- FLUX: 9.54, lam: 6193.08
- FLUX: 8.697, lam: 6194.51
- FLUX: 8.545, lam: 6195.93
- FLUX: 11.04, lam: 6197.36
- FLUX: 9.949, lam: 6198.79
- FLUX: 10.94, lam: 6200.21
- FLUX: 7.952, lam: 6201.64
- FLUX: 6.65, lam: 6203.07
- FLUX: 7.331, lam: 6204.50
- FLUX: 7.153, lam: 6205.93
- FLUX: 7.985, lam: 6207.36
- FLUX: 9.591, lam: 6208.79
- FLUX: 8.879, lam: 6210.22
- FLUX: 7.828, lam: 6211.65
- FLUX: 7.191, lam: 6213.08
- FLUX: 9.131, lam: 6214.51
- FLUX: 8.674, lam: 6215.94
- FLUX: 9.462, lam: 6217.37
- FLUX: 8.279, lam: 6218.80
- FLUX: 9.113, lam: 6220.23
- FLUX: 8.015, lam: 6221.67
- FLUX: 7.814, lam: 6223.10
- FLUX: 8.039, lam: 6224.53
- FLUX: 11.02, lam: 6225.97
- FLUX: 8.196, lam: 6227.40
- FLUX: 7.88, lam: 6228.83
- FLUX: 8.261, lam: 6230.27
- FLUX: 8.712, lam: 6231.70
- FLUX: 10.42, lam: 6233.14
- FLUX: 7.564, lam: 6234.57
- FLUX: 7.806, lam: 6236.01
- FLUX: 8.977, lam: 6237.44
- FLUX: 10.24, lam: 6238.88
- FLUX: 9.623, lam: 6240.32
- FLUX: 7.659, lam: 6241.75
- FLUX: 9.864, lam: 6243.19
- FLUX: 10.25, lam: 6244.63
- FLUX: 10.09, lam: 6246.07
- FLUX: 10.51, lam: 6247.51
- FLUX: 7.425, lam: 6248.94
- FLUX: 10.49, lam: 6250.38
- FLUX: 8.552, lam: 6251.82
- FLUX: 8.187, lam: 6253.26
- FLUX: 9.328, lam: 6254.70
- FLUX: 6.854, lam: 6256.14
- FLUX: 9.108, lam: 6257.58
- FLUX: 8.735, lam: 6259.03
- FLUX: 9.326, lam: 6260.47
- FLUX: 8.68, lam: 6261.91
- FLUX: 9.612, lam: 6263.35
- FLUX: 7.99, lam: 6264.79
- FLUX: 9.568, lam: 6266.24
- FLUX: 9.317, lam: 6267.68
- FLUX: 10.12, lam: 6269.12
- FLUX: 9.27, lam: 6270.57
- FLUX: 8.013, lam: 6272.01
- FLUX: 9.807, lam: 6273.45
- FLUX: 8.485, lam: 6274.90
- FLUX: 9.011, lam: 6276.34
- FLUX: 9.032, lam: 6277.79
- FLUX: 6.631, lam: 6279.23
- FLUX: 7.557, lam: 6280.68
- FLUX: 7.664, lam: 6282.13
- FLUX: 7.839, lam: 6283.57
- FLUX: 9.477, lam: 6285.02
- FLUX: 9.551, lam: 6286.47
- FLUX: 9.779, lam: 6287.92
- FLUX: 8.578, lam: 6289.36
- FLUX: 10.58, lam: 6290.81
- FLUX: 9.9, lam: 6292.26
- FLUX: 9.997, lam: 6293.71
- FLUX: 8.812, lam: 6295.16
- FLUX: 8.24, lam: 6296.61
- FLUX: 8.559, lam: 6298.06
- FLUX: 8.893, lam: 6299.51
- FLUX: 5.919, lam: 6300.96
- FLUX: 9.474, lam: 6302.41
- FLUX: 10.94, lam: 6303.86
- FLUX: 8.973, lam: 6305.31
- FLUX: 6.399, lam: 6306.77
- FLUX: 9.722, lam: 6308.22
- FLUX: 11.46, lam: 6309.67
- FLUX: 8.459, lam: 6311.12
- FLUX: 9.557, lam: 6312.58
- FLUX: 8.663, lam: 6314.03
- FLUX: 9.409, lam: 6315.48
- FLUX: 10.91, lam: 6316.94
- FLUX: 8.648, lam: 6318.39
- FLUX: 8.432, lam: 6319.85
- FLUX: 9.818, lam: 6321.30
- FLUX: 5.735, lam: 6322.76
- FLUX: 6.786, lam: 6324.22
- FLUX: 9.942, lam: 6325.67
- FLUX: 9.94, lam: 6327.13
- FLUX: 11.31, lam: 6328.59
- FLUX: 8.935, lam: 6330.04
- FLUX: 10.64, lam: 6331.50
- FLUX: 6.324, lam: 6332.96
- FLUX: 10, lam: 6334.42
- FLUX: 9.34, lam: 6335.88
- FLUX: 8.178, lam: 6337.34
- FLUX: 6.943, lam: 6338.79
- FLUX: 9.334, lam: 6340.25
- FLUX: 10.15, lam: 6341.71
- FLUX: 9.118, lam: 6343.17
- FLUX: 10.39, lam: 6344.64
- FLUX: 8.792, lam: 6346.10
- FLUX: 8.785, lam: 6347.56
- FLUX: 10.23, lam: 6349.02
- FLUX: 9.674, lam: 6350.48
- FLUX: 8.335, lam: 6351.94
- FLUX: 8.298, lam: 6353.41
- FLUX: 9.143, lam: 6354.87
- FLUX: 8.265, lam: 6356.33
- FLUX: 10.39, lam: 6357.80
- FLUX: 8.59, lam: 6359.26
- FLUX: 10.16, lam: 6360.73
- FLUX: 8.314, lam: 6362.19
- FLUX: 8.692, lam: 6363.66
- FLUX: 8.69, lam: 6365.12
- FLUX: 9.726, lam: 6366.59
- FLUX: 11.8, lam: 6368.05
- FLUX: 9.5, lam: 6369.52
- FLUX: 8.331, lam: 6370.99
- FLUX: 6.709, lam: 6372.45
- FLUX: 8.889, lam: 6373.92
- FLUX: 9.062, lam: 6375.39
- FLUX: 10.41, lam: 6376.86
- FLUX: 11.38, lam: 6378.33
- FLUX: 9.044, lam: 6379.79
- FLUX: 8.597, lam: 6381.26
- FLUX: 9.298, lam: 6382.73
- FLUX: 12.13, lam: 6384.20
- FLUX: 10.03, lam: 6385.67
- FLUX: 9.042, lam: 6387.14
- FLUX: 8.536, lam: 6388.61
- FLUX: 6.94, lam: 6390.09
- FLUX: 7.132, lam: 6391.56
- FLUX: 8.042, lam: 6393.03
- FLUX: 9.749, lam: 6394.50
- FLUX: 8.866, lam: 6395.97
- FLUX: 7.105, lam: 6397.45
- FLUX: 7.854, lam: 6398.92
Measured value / 1.0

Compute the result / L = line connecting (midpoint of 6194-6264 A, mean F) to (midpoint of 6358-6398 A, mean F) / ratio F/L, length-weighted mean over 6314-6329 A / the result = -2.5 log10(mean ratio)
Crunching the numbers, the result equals 0.00 mag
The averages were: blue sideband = 8.81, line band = 9.02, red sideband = 9.09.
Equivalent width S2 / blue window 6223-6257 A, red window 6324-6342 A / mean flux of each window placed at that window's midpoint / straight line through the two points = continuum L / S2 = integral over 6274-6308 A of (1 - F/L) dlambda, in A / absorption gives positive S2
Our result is 1.1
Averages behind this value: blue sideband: 8.93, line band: 8.73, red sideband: 9.11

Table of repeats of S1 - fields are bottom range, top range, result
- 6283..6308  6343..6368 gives 1.03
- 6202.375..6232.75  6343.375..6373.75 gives 1.09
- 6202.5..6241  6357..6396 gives 1.08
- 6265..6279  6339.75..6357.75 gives 1.02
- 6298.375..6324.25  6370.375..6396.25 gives 1.02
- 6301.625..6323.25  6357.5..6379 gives 1.02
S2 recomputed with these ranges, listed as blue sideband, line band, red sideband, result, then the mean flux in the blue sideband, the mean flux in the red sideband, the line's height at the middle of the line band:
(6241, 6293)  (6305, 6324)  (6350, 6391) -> 0.41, 8.97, 9.2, 9.08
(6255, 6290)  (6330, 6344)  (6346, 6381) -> 0.28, 8.76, 9.22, 9.08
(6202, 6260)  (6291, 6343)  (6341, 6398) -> -0.28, 8.67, 9.14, 8.96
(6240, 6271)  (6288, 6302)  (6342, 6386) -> 0.47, 9.11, 9.36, 9.2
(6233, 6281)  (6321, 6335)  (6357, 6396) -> 0.28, 8.94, 9.19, 9.09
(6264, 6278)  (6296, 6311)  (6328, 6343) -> 0.39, 9.06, 9.1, 9.08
